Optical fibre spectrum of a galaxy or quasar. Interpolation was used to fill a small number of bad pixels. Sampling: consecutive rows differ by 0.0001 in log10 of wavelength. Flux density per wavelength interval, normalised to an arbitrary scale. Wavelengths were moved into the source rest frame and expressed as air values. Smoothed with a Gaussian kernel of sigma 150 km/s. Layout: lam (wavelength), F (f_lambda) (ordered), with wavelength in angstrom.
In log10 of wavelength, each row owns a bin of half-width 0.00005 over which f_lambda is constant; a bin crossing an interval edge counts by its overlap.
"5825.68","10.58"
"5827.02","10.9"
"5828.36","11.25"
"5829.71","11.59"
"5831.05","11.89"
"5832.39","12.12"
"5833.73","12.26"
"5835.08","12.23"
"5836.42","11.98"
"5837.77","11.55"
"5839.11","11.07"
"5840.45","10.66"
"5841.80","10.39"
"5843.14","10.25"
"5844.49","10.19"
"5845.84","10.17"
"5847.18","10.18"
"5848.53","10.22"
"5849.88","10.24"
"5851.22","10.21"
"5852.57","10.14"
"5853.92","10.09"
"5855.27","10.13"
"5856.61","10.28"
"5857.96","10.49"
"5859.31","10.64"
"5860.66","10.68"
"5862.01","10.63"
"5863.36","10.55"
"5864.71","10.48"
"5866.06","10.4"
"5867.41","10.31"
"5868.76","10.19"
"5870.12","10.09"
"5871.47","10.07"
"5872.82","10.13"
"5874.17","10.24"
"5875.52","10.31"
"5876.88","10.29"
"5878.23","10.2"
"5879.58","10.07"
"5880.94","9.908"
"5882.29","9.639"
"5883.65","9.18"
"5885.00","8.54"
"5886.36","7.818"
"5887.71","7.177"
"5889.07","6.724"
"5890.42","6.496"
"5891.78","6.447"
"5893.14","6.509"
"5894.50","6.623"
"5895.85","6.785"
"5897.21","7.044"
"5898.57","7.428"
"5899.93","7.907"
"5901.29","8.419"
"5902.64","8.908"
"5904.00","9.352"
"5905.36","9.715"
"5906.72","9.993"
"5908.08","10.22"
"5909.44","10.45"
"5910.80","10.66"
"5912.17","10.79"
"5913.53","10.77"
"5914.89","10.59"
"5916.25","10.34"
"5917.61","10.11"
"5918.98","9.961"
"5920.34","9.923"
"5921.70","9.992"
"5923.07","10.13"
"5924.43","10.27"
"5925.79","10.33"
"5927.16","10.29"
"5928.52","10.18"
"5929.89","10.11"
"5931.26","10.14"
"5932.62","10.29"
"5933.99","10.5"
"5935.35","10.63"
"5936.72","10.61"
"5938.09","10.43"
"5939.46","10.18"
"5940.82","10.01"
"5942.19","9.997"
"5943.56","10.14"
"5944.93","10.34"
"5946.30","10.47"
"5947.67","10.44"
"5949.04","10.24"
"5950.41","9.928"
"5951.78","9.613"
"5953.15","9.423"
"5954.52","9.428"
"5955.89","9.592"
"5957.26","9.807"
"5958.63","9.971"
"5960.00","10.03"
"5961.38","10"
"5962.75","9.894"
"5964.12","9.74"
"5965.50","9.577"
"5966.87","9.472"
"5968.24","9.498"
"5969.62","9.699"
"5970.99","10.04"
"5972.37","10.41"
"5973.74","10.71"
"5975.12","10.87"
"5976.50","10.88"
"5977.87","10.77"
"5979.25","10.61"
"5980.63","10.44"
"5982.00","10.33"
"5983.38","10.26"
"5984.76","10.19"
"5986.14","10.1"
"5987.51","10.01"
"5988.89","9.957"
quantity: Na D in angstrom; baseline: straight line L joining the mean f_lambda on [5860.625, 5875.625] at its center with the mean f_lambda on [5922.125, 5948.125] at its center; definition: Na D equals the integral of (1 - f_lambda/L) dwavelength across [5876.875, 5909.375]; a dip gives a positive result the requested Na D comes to 6.1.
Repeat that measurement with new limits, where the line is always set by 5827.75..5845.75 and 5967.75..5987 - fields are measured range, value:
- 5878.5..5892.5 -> 3.5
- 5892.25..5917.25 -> 4.2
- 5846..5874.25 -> 2.1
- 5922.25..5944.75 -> 0.8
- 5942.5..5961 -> 1.0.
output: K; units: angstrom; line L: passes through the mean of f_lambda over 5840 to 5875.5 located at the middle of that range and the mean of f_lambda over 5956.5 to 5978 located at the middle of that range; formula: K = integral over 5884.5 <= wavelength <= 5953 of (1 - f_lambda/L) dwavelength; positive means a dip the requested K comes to 5.01 angstrom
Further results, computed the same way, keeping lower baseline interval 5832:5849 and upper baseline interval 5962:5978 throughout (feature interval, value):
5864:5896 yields 5.3 angstrom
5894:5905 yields 2.8 angstrom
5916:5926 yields 0.3 angstrom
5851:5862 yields 0.5 angstrom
